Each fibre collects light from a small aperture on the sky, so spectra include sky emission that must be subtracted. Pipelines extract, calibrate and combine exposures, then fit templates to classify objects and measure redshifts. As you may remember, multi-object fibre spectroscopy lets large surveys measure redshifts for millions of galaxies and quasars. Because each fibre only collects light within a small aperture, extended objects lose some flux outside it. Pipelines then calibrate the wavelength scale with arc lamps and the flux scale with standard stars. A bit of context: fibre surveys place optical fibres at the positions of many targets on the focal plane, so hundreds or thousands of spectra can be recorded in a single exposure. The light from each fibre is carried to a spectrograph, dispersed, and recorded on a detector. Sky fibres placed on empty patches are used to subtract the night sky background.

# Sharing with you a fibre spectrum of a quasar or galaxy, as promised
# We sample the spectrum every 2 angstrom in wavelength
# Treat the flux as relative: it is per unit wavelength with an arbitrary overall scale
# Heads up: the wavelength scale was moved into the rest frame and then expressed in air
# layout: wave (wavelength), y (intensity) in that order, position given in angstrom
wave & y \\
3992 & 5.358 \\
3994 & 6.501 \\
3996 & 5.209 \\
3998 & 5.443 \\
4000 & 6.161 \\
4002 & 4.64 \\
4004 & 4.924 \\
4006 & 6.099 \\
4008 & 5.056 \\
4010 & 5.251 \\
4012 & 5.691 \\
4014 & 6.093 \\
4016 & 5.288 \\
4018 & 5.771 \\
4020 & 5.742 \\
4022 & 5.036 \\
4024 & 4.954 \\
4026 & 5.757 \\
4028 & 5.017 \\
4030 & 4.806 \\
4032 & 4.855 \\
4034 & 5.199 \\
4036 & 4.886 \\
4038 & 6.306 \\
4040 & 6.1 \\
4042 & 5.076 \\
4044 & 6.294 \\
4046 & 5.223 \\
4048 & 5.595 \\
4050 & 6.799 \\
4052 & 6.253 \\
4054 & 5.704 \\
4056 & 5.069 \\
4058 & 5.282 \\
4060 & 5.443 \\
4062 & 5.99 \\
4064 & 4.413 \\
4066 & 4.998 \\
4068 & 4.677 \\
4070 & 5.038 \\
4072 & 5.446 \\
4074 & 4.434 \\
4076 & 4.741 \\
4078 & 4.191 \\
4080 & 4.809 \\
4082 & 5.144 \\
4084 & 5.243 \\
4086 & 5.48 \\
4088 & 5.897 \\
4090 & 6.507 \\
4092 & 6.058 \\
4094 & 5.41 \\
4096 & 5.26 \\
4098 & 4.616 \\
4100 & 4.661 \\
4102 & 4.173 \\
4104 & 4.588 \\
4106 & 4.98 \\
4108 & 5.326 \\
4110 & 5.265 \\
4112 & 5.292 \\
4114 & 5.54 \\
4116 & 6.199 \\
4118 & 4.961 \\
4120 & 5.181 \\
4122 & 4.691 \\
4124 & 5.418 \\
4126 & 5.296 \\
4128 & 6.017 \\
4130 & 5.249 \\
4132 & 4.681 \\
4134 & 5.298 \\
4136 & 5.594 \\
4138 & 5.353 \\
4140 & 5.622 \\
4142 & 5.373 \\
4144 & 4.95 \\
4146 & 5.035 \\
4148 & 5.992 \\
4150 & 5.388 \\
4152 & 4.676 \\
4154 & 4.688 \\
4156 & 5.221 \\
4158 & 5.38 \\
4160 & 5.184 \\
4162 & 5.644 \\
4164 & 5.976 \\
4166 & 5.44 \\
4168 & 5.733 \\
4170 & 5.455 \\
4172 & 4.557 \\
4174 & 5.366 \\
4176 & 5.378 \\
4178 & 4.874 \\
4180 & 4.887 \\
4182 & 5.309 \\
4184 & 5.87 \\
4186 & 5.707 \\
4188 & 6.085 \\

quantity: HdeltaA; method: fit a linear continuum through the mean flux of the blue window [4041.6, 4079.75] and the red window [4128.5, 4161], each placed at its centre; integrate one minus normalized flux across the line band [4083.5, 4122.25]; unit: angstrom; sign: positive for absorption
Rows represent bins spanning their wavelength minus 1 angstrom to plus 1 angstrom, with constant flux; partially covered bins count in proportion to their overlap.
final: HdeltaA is -0.1 angstrom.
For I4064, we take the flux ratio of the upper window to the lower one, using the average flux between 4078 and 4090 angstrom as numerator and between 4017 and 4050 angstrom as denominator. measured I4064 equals 1.0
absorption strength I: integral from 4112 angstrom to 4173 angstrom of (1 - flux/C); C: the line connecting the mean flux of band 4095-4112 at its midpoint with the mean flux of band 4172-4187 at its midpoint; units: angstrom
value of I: -2.8 angstrom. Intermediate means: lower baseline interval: 4.88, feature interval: 5.33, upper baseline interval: 5.29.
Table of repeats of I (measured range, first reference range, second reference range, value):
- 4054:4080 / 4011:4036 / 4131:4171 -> 1.6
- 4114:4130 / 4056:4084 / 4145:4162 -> -0.8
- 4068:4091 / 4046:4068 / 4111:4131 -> 1.3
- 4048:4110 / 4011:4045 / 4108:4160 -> 1.8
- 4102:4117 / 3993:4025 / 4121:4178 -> 0.3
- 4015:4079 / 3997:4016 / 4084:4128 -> 0.9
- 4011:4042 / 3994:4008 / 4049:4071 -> 0.1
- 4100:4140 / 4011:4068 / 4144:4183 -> 0.9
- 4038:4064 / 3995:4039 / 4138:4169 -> -1.6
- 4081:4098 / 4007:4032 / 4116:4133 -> -0.9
